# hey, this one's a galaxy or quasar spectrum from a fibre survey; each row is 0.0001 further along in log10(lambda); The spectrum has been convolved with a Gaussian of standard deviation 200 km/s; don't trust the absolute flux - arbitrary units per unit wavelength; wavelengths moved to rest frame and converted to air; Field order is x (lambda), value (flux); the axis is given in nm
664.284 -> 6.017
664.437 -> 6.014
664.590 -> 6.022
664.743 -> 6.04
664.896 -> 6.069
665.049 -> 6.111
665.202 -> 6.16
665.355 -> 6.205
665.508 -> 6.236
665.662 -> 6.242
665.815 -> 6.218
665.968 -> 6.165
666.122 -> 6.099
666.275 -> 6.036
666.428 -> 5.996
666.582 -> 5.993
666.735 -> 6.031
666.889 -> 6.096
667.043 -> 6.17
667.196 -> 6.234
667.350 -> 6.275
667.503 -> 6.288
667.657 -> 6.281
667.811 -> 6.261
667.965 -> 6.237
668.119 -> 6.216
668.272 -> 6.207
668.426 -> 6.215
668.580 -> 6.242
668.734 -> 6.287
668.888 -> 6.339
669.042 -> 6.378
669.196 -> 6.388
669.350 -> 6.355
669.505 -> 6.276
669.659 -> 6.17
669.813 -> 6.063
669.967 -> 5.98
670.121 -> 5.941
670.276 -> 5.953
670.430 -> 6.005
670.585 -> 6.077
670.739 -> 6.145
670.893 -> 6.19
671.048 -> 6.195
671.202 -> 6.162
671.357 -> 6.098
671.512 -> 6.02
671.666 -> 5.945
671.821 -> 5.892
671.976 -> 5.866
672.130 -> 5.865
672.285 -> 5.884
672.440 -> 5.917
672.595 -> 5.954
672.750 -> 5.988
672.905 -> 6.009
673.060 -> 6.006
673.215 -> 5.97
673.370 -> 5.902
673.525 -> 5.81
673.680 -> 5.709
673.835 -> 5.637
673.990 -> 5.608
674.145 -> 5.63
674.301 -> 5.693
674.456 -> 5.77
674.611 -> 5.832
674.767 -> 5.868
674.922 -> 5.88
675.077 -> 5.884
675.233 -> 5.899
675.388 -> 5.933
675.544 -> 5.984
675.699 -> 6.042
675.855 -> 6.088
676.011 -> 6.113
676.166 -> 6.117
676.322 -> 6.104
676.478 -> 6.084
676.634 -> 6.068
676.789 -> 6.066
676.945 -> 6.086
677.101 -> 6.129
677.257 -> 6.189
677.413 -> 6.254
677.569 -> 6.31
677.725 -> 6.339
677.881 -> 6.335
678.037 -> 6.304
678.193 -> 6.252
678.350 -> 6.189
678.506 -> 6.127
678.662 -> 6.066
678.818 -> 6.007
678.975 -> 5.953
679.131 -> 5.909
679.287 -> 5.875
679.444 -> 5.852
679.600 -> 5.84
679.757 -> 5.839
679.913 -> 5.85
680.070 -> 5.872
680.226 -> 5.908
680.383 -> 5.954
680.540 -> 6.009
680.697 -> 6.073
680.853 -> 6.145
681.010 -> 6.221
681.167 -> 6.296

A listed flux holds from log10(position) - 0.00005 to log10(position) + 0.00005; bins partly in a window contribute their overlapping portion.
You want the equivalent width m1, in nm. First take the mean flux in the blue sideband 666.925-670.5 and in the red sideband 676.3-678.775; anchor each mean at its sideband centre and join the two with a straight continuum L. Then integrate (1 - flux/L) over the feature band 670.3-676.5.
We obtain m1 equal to 0.25 nm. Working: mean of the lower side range 6.21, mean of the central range 5.94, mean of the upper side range 6.18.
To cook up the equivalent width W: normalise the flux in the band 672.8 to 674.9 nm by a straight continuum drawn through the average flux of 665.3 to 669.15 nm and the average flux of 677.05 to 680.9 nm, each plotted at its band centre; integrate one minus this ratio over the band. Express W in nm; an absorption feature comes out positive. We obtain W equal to 0.11 nm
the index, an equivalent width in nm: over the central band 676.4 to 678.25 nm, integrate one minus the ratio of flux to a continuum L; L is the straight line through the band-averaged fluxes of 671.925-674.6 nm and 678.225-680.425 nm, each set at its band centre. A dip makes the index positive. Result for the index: -0.09 nm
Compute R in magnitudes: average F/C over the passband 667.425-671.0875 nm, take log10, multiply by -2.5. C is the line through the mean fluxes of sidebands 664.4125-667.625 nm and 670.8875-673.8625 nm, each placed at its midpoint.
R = -0.03 mag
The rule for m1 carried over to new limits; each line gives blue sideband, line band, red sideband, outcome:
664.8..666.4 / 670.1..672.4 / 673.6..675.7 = -0.03 nm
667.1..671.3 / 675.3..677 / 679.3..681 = -0.01 nm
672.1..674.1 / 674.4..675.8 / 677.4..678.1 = 0.04 nm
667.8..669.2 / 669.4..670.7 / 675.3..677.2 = 0.03 nm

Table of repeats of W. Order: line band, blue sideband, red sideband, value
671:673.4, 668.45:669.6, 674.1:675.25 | 0.02 nm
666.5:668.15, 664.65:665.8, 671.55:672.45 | -0.03 nm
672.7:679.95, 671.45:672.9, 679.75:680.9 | -0.05 nm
